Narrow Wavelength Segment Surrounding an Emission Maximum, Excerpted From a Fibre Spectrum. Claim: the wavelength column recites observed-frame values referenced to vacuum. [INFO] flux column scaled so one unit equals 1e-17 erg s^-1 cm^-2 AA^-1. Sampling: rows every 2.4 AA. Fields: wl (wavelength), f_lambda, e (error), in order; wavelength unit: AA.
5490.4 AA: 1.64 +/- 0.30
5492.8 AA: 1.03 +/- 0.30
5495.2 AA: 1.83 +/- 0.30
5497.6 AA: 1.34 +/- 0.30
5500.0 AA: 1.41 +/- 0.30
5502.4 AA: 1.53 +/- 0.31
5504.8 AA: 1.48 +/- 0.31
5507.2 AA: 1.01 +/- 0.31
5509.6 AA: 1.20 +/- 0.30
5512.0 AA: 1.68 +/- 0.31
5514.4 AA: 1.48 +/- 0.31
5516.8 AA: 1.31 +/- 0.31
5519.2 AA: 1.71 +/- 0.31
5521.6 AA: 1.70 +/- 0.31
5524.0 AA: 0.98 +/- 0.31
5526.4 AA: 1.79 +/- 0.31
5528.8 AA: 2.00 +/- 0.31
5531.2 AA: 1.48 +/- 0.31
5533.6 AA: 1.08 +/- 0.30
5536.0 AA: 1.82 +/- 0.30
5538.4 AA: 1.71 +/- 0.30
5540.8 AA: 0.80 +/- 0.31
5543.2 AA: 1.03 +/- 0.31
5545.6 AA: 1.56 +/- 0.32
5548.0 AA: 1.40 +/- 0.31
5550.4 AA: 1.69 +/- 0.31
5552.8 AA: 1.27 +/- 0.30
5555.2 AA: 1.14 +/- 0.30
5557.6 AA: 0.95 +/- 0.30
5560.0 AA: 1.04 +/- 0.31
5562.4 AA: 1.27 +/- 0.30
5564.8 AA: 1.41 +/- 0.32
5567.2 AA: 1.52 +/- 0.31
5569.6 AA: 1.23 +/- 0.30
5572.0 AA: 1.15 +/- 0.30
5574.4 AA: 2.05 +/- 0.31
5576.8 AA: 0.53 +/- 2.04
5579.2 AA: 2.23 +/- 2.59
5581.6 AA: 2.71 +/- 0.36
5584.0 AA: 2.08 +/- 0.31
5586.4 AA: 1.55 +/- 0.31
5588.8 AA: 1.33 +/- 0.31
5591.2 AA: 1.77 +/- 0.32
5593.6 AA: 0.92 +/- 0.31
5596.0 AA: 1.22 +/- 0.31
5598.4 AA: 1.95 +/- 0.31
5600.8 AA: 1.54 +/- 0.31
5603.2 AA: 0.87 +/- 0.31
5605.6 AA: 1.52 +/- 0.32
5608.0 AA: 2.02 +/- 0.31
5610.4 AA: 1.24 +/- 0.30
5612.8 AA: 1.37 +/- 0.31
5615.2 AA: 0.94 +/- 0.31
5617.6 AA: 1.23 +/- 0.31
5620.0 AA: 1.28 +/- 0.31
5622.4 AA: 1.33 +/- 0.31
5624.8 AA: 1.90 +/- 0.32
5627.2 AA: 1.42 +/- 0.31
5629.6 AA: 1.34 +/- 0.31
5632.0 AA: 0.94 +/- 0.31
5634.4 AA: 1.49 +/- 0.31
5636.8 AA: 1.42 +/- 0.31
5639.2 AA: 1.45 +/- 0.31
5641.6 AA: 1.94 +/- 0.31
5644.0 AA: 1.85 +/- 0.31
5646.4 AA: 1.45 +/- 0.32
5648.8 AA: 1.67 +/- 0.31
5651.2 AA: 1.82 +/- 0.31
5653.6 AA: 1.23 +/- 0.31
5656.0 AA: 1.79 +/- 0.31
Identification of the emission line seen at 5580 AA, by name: [O III]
